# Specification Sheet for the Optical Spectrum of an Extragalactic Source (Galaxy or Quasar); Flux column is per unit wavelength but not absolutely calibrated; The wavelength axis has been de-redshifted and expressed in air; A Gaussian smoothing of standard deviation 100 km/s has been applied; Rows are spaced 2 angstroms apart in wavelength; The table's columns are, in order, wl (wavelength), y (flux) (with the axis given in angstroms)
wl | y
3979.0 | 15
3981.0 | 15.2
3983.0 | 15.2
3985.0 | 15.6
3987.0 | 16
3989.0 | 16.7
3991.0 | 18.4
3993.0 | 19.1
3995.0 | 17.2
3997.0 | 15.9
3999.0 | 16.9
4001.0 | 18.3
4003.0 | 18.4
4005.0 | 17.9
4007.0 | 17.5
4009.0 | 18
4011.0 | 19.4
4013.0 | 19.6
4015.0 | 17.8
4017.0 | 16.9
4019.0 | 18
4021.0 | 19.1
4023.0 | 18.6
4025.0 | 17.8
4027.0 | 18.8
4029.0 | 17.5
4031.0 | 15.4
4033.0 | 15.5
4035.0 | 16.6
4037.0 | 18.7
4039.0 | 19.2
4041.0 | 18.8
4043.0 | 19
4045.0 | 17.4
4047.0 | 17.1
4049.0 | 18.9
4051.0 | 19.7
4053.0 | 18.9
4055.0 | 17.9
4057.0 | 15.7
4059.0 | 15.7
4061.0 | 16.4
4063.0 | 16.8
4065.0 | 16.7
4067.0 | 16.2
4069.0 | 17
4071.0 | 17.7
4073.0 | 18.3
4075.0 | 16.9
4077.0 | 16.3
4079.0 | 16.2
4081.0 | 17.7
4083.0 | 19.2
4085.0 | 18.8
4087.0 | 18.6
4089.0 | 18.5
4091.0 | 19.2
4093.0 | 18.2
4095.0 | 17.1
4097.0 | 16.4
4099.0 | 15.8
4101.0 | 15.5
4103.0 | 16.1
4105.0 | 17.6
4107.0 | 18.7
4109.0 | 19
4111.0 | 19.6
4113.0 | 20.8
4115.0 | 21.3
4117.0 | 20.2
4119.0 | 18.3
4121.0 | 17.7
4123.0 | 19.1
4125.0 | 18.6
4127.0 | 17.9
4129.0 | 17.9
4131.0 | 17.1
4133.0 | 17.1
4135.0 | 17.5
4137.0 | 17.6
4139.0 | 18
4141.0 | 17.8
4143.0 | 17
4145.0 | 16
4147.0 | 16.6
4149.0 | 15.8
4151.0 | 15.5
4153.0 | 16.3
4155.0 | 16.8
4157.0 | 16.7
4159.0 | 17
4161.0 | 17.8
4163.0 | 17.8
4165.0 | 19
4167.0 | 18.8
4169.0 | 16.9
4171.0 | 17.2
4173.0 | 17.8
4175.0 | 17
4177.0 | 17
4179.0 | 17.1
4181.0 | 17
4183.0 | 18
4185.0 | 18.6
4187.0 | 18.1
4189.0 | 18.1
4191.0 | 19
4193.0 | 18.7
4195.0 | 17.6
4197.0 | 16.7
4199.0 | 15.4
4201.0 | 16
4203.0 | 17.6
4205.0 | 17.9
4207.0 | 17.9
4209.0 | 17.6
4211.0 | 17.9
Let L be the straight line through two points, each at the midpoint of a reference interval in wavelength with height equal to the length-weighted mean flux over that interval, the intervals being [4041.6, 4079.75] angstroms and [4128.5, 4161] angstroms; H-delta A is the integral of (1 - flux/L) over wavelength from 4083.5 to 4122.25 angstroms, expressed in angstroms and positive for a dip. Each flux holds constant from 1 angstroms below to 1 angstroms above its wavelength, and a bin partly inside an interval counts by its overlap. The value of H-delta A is -2.7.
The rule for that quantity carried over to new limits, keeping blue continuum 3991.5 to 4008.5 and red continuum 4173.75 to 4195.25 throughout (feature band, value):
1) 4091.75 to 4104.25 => 0.8 angstroms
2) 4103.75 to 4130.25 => -1.7 angstroms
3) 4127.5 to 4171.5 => 1.5 angstroms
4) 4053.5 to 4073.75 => 1.0 angstroms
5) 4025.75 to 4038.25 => 0.4 angstroms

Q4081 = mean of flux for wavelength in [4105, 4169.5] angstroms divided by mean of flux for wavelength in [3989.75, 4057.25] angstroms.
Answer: 1.00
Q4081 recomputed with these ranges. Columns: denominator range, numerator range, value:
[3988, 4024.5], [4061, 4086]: 0.96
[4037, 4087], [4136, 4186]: 0.98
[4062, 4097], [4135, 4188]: 0.98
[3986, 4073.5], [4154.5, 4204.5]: 0.99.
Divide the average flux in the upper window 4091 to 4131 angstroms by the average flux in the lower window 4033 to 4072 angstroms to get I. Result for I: 1.04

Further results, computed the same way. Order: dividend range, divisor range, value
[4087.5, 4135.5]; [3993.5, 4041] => 1.02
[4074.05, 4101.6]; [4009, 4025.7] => 0.95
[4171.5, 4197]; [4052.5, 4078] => 1.05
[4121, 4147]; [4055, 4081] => 1.05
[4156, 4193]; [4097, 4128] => 0.97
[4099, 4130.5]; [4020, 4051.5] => 1.03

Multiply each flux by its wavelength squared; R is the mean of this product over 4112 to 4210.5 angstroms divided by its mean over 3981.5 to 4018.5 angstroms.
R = 1.09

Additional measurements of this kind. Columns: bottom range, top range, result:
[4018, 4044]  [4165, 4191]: 1.06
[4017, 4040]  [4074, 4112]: 1.03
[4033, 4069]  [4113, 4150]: 1.06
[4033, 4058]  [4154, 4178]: 1.03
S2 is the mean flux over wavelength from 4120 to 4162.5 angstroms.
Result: 17.2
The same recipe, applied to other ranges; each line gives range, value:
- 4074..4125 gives 18.1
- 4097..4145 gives 18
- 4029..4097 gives 17.6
